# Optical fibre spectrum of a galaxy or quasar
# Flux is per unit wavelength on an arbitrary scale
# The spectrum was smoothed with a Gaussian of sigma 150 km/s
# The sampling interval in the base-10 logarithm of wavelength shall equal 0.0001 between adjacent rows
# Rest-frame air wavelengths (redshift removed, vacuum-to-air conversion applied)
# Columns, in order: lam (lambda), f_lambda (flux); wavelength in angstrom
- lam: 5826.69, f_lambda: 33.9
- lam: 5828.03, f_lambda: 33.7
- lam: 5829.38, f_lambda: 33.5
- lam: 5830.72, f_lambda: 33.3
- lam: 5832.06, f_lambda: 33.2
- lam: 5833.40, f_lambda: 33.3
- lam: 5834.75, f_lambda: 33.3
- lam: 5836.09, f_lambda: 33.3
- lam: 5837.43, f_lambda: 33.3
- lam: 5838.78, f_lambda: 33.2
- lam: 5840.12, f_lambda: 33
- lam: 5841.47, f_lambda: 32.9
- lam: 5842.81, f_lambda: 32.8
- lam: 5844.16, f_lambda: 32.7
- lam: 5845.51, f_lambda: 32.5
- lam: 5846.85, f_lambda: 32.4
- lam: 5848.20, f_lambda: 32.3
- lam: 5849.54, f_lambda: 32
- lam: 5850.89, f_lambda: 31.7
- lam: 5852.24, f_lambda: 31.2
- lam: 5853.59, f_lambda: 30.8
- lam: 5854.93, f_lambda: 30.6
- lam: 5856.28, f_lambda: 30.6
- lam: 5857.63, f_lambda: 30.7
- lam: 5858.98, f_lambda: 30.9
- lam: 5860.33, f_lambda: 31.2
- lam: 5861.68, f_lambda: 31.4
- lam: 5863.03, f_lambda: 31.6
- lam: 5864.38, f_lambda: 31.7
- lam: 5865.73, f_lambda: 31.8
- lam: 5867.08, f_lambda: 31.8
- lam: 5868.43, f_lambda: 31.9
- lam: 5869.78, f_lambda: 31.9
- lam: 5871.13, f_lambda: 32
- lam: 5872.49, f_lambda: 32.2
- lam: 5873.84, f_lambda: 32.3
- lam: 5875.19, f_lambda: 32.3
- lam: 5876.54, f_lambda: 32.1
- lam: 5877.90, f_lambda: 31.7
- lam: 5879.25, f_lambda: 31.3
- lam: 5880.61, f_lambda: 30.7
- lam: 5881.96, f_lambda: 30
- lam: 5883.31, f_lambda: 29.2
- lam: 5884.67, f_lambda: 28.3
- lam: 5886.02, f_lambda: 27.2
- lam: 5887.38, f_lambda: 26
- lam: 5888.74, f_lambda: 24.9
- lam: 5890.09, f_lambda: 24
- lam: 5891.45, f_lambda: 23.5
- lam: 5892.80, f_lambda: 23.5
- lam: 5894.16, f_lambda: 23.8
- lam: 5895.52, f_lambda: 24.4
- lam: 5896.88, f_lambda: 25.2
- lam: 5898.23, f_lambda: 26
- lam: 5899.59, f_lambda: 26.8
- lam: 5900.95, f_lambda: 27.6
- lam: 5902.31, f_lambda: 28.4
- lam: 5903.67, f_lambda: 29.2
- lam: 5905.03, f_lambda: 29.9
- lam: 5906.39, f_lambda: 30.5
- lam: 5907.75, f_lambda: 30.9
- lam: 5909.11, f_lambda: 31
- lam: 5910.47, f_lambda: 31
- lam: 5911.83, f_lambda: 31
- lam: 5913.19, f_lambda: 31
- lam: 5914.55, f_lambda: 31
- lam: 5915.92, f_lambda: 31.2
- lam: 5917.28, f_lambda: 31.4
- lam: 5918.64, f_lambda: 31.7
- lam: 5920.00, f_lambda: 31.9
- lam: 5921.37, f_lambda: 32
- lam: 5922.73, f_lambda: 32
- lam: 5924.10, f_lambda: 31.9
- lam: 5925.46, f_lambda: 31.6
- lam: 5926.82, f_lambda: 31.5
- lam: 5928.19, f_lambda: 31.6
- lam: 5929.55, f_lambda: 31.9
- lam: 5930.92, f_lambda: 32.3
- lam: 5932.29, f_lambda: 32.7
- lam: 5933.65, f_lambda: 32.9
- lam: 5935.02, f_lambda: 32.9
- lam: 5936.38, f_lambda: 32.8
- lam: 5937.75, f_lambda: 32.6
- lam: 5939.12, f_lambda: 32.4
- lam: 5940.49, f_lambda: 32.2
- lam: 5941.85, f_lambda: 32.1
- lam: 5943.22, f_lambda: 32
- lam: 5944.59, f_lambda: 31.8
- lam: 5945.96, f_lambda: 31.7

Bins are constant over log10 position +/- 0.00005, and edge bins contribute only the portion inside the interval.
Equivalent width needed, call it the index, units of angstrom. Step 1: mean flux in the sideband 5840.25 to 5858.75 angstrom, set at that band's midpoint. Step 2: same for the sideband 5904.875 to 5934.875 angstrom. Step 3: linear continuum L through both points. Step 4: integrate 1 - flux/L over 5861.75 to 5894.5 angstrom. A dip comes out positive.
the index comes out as 2.3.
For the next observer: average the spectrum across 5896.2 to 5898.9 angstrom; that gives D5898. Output 25.7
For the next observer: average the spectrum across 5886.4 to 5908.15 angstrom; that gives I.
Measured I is 26.5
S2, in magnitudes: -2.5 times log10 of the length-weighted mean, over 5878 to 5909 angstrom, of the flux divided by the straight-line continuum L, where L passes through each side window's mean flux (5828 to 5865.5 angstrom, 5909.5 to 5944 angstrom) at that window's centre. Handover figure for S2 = 0.17 mag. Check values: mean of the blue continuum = 32.2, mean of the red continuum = 31.9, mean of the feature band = 27.5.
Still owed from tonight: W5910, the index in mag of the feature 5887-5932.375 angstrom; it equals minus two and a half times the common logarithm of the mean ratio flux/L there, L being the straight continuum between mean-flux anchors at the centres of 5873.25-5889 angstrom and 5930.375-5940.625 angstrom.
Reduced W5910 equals 0.08 mag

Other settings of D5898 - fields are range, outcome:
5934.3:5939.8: 32.7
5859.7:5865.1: 31.5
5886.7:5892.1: 24.6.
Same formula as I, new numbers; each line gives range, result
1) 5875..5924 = 29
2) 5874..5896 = 27.8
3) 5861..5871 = 31.8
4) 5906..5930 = 31.4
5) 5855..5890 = 30.5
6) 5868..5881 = 31.8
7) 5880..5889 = 28.2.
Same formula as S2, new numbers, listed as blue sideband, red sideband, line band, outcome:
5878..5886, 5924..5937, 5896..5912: 0.08 mag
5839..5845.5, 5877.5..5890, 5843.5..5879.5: -0.03 mag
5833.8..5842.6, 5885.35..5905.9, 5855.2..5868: -0.04 mag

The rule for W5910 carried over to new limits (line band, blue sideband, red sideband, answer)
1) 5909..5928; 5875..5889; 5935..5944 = 0.00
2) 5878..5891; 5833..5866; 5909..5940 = 0.14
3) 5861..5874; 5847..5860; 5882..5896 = -0.10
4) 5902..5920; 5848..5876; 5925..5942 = 0.05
